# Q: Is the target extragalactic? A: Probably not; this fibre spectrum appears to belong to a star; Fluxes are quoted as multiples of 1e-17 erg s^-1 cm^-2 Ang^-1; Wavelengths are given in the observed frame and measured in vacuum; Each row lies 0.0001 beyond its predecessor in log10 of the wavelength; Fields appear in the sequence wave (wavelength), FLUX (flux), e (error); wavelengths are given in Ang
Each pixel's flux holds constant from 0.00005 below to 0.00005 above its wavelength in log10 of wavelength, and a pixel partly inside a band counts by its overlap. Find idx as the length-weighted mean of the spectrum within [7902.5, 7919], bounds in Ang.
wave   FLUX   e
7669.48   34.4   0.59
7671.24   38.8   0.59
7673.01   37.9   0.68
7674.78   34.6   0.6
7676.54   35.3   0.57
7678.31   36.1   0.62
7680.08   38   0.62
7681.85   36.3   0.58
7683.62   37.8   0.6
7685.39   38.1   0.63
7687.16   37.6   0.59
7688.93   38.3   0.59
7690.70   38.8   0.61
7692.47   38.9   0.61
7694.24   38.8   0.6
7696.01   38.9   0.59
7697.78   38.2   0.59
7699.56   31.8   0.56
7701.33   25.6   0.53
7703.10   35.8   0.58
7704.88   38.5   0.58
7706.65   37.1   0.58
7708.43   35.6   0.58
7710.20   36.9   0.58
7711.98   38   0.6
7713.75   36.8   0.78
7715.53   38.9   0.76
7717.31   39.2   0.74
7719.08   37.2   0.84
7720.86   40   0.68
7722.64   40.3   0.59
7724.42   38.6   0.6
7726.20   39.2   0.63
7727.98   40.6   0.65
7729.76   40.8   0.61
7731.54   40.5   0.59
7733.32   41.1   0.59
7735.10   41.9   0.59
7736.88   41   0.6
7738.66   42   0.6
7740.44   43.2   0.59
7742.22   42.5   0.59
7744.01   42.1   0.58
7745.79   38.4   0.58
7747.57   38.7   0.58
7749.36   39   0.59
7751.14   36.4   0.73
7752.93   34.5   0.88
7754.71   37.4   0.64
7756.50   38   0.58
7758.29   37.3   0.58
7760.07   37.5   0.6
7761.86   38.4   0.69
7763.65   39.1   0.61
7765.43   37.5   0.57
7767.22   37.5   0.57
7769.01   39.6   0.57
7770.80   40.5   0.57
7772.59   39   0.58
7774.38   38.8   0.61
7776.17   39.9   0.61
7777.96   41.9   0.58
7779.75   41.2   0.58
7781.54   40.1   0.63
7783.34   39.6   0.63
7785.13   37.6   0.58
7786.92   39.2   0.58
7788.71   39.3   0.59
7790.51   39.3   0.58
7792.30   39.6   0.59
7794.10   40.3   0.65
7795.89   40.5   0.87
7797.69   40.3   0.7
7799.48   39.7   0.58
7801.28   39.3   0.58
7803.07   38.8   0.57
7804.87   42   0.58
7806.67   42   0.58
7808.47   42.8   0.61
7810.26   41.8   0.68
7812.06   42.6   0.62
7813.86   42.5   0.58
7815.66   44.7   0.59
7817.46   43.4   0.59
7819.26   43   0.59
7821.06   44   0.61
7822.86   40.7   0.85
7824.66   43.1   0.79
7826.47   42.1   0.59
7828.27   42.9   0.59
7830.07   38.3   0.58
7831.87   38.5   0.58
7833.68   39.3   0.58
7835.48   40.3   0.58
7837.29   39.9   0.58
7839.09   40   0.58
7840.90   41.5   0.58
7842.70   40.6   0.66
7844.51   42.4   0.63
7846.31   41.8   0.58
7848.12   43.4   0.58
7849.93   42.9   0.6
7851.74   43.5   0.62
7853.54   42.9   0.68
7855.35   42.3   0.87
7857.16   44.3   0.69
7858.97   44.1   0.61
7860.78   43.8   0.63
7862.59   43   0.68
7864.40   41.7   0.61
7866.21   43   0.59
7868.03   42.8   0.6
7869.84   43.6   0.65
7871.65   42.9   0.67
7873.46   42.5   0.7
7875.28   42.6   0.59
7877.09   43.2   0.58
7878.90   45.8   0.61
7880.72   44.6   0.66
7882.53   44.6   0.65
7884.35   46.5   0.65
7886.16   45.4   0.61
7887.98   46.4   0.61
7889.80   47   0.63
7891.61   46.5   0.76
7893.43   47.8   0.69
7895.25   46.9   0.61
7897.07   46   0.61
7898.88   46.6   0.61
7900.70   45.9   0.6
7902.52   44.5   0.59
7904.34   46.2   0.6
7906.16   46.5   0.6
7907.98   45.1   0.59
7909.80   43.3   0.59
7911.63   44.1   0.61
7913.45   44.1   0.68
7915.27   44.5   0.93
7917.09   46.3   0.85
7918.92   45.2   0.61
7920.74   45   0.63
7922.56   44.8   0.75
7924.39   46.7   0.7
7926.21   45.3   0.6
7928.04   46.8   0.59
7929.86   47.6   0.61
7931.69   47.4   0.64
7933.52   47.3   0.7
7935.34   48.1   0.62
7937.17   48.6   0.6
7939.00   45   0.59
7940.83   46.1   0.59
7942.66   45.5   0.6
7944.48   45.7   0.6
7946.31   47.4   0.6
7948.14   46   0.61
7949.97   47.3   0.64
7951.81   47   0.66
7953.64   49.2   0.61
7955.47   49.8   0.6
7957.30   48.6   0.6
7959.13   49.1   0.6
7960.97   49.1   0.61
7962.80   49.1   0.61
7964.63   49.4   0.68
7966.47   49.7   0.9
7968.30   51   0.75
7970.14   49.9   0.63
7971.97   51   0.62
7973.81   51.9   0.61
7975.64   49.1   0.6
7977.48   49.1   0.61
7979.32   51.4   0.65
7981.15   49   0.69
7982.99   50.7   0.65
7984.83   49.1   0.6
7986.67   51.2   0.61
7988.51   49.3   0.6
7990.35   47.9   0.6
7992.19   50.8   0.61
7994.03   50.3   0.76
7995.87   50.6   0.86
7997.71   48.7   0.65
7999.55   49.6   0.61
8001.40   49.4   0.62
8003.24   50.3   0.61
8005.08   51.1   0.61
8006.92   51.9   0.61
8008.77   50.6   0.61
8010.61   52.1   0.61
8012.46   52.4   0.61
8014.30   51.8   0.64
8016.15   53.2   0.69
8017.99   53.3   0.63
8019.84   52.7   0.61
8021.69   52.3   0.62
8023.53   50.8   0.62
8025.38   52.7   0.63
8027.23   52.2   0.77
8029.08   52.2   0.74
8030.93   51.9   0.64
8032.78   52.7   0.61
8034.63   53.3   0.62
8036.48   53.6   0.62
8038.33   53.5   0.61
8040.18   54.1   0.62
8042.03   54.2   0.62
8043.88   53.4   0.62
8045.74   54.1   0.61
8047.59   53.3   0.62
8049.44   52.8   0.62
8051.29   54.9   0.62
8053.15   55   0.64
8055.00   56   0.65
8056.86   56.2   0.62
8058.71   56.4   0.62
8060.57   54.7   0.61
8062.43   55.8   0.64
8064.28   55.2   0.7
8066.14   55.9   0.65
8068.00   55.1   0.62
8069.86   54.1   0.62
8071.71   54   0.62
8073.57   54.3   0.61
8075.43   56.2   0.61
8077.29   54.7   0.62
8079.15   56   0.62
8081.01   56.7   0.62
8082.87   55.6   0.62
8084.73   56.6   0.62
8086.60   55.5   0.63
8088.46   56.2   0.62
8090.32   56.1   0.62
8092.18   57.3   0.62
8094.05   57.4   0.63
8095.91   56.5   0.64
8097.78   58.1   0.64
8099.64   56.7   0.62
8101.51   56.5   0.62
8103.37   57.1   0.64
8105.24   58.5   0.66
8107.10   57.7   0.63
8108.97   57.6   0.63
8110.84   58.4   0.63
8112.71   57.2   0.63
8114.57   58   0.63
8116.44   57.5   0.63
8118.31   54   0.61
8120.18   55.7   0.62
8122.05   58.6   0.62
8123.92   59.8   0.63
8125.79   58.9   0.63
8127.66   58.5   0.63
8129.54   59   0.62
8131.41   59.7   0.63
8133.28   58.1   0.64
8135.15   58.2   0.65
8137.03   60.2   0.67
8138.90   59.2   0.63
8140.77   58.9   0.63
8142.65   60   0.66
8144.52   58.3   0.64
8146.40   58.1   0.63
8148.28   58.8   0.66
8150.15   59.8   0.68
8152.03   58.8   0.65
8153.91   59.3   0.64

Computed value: 45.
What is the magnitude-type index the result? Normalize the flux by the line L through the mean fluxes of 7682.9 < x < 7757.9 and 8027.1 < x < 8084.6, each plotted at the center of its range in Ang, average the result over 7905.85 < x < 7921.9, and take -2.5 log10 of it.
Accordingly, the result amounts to 0.07 mag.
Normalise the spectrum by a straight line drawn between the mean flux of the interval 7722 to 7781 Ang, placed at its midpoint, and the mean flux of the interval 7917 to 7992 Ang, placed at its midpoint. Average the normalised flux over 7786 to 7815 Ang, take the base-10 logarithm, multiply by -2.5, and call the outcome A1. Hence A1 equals 0.03 mag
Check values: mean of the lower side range 39.5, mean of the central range 40.7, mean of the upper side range 48.2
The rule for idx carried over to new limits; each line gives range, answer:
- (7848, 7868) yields 43.1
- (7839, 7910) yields 44.2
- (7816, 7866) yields 42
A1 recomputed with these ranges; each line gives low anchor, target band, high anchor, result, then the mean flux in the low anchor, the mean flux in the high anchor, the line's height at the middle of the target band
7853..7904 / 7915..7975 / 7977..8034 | 0.007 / 44.6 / 51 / 48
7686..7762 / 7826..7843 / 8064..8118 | 0.091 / 38.4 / 56.4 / 43.8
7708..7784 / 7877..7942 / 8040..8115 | 0.035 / 39.2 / 55.9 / 47.4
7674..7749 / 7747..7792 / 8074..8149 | 0.065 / 38.3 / 57.5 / 41.1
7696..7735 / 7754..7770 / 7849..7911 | 0.046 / 37.8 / 44.5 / 39.7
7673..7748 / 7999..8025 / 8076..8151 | 0.025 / 38.3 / 57.6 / 52.8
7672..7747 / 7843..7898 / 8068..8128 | 0.044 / 38.3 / 56.7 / 45.9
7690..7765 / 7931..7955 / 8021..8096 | 0.044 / 38.4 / 54.6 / 49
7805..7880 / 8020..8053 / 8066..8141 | 0.004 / 42.4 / 57.1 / 53.3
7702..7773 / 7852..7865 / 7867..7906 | 0.019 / 38.9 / 45.2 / 44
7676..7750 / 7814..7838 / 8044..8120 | 0.055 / 38.4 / 56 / 43.8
